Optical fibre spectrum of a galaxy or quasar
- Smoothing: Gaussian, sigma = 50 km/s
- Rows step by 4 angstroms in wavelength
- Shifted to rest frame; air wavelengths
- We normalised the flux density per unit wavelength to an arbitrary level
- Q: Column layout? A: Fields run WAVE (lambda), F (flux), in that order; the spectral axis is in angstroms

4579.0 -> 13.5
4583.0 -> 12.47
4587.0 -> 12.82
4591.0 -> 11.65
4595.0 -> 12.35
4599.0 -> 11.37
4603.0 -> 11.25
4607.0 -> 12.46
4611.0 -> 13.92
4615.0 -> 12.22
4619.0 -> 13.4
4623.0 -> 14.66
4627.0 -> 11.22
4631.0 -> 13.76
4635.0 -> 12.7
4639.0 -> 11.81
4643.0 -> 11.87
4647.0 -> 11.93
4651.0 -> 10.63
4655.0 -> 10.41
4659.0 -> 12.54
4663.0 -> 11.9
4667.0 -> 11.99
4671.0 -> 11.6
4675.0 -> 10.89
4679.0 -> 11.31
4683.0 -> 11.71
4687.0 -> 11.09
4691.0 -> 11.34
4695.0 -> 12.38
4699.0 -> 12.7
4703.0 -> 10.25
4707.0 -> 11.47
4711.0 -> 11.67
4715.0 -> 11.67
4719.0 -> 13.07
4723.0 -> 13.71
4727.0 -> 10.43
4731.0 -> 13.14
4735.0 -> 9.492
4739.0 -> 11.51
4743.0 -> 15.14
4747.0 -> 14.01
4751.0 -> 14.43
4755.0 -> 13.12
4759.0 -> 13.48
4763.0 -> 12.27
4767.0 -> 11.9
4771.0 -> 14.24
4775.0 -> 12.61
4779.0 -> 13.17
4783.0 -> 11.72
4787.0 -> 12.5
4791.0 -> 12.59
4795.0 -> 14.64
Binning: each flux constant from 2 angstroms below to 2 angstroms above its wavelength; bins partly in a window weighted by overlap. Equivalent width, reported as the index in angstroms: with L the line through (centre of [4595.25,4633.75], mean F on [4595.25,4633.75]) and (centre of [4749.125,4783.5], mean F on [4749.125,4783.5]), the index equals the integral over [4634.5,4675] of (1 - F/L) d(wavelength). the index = 3.54 angstroms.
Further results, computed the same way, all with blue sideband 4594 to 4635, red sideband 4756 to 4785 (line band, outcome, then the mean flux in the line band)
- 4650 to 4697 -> 4.48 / 11.5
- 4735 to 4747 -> -0.04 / 12.8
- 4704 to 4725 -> 0.86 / 12.2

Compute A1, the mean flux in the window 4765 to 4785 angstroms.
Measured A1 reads 12.7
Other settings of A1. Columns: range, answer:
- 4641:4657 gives 11.2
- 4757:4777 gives 12.9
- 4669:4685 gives 11.4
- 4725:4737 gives 11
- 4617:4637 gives 13.1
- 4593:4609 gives 11.9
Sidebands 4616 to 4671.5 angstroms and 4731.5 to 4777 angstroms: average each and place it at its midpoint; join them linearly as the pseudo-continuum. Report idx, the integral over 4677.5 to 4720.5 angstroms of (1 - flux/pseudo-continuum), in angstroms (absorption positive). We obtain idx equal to 3.01 angstroms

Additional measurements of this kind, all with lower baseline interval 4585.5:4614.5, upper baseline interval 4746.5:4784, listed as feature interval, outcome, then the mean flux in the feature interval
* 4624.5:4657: 1.61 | 11.8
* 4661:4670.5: 0.53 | 11.9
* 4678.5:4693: 1.51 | 11.4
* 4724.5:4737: 1.73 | 11.1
